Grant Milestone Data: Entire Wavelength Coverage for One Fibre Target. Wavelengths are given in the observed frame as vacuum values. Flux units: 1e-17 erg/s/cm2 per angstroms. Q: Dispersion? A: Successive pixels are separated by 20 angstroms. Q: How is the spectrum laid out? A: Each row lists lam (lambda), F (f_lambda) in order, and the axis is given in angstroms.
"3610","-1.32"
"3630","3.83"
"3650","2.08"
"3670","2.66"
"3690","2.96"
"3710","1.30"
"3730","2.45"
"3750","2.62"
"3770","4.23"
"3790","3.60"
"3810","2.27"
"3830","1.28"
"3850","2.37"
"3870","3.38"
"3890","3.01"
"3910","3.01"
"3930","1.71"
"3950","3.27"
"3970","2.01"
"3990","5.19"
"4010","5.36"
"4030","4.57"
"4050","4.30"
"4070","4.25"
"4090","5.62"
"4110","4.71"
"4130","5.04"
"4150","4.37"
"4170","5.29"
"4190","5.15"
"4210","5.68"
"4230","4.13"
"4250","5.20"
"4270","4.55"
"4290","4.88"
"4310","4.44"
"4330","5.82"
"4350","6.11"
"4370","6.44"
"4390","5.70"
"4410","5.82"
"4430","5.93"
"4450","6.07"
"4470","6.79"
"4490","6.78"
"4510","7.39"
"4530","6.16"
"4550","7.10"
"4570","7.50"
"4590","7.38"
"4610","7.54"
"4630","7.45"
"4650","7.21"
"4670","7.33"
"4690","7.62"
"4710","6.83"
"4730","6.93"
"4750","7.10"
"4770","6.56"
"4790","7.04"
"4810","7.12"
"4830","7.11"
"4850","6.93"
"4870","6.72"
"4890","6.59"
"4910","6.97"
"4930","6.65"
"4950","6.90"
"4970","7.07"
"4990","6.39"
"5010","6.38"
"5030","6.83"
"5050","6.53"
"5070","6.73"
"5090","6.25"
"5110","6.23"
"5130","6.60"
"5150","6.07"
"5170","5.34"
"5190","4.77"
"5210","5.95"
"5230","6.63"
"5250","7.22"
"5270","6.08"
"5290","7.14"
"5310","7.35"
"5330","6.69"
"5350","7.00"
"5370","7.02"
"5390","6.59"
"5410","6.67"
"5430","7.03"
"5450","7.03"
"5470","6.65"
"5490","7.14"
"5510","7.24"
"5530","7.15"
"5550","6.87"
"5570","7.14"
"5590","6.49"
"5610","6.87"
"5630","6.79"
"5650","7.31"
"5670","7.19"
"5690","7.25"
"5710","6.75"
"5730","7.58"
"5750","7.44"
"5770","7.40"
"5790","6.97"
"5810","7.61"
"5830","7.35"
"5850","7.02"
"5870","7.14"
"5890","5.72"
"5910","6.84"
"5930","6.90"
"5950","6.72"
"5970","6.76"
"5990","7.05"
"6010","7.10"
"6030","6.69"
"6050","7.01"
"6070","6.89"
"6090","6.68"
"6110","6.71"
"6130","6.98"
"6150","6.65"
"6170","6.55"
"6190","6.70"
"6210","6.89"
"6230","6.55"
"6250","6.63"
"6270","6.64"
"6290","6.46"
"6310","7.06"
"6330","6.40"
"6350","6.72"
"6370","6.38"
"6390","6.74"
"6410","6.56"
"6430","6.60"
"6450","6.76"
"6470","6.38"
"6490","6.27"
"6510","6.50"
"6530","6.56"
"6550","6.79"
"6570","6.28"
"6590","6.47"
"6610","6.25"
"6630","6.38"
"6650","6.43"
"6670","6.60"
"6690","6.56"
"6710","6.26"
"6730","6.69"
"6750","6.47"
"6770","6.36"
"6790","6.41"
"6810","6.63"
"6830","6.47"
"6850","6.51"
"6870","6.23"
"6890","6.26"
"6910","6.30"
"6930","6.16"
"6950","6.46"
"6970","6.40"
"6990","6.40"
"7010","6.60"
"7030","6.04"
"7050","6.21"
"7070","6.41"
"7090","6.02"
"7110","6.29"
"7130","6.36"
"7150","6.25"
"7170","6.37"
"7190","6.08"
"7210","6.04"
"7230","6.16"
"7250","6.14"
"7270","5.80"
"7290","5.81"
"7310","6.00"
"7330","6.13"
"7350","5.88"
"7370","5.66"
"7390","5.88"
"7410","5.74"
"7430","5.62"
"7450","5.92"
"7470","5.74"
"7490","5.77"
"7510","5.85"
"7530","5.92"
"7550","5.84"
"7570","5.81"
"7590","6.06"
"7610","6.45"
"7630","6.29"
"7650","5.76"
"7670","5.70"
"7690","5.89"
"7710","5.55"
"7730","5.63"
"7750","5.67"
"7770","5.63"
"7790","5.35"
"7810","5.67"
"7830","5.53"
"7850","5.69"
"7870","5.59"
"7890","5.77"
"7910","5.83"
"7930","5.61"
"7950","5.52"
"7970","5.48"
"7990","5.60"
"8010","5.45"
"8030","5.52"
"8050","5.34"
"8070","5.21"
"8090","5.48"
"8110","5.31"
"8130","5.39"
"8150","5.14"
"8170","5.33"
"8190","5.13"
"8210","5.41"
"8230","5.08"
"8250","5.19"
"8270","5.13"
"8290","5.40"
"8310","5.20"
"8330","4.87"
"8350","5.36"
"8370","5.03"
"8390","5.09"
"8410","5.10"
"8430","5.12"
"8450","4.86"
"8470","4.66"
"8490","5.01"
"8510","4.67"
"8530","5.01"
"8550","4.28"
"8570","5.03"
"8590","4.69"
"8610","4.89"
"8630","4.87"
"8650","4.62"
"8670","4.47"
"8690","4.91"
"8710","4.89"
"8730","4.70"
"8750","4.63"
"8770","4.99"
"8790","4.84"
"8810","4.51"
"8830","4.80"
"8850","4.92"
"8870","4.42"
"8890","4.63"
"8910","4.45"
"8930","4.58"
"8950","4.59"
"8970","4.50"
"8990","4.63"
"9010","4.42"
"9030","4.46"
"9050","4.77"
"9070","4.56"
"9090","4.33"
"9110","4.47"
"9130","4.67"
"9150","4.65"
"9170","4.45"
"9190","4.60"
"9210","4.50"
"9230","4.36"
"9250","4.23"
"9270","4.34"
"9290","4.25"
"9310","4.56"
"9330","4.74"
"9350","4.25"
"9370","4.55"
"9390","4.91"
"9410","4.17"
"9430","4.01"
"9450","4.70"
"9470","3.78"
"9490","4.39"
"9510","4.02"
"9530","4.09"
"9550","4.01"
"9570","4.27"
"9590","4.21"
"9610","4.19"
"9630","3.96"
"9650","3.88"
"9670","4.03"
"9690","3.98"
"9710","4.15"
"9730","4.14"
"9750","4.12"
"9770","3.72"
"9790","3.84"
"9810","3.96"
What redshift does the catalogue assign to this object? 0.00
